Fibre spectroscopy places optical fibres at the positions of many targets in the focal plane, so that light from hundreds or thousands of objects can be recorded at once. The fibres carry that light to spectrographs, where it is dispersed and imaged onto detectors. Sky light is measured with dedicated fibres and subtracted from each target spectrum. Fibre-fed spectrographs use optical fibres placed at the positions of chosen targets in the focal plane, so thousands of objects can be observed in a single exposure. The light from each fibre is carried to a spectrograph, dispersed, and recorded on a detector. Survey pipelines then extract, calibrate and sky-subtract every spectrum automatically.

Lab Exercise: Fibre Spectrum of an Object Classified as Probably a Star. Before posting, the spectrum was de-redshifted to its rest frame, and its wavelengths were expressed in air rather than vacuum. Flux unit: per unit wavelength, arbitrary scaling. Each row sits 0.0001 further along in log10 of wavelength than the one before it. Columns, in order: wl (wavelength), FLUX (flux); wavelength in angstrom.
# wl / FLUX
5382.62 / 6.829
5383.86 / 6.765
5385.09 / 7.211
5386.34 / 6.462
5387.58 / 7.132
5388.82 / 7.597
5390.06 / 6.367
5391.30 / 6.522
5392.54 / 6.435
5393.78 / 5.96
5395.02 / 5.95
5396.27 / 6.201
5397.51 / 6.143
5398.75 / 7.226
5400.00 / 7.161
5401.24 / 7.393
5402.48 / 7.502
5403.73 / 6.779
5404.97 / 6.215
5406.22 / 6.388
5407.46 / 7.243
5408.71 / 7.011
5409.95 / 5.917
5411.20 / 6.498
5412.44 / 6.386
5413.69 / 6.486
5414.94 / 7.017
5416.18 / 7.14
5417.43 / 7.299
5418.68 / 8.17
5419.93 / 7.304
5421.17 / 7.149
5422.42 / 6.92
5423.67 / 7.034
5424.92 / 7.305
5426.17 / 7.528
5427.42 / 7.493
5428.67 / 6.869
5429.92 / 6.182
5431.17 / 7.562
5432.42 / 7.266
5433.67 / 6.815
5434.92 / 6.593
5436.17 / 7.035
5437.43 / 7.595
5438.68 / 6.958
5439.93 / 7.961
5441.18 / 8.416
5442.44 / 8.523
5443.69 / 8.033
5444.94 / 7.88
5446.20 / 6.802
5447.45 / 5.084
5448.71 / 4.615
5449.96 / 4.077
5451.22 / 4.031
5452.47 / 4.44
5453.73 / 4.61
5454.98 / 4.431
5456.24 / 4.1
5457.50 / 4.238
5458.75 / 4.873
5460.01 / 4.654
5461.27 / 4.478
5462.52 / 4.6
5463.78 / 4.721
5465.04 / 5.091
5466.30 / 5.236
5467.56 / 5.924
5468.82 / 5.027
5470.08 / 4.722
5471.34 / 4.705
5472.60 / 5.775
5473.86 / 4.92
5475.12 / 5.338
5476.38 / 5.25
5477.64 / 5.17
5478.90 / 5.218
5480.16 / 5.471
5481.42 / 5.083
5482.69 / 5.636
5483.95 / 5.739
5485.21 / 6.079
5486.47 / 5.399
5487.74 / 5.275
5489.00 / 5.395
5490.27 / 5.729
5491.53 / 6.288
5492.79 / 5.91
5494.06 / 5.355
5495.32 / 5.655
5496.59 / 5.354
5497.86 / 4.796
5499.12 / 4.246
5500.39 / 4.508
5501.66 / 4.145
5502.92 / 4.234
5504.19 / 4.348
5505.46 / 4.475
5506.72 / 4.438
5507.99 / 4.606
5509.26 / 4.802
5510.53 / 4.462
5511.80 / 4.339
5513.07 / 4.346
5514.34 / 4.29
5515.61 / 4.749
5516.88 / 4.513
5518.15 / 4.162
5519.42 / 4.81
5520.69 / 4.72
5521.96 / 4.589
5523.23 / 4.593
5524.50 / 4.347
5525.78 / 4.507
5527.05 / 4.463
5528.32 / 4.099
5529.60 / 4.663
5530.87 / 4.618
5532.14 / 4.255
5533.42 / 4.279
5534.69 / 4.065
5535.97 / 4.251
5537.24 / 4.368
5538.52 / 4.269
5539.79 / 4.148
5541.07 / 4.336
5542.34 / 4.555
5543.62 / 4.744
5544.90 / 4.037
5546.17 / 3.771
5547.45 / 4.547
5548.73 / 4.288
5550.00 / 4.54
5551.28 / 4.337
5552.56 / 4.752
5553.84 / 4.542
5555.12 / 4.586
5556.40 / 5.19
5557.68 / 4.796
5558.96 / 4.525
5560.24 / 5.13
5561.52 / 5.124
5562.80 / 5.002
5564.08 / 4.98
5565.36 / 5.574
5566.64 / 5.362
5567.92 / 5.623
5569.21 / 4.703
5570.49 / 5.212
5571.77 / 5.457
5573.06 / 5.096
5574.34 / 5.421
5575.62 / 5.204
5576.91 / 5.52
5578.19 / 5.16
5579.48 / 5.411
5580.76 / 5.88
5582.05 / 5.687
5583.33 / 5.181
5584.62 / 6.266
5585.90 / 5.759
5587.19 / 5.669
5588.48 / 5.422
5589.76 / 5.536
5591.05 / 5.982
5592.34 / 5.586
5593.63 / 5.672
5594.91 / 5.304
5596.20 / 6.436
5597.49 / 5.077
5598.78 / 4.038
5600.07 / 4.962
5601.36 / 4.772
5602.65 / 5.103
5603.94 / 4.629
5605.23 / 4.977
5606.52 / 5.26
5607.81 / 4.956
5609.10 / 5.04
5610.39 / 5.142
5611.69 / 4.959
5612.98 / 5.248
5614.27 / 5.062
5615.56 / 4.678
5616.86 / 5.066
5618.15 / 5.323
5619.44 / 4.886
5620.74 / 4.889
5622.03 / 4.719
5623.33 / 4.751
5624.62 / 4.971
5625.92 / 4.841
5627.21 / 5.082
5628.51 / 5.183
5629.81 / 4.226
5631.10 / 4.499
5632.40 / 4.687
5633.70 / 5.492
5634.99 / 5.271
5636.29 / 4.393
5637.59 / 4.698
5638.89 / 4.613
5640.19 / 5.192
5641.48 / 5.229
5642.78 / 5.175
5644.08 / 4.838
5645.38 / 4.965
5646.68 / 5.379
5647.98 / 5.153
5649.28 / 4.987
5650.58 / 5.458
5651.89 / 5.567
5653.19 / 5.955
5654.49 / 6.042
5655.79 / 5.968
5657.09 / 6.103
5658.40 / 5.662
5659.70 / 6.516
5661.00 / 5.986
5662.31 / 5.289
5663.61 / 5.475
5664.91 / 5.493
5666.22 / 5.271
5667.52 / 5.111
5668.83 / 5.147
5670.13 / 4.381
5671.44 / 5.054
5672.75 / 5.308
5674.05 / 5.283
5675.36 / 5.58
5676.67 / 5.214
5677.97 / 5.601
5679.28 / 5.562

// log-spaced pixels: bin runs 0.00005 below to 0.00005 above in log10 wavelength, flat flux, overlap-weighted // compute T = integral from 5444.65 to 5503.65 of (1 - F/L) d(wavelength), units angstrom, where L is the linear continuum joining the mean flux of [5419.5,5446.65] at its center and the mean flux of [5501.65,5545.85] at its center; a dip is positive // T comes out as 8.52 angstrom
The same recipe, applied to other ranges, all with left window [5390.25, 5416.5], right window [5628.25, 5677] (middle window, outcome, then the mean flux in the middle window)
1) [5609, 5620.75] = 0.9 angstrom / 5.03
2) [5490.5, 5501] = 1.4 angstrom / 5.28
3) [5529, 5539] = 2.7 angstrom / 4.35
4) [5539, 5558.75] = 4.6 angstrom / 4.48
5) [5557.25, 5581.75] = 2.1 angstrom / 5.23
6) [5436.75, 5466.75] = 3.4 angstrom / 5.65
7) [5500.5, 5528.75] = 7.3 angstrom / 4.46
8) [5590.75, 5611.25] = 1.4 angstrom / 5.17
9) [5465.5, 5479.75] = 2.4 angstrom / 5.21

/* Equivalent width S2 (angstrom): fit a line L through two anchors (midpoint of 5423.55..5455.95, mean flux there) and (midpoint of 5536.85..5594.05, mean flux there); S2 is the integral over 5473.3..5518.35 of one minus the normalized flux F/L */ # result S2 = 6.8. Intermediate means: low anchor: 6.55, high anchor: 5.04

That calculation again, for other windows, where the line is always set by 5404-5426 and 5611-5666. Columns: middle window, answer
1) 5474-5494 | 2.7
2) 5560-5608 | 2.5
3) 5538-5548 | 2.8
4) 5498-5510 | 3.5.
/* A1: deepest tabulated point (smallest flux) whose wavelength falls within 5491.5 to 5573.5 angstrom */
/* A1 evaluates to 3.771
